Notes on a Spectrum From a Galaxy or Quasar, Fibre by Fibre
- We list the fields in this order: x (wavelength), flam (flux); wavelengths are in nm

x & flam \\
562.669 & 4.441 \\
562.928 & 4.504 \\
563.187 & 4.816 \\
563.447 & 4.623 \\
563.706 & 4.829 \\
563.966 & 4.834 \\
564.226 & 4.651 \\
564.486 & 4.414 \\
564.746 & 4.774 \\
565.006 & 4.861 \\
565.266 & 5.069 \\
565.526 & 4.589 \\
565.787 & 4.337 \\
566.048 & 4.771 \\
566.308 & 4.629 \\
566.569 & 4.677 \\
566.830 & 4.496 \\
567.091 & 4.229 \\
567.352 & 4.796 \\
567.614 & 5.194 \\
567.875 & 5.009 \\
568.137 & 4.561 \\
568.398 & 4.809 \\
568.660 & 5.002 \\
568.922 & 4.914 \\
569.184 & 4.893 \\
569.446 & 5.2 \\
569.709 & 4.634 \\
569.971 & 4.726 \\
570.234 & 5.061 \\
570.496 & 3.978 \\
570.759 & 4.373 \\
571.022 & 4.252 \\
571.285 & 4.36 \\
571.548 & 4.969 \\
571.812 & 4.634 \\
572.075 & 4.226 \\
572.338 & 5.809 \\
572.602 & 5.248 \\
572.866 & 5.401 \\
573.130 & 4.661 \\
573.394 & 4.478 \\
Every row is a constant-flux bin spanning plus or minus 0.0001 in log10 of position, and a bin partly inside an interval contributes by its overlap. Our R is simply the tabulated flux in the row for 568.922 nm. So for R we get 4.914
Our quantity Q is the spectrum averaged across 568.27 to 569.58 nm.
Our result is 4.96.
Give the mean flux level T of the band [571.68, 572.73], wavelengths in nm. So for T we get 4.98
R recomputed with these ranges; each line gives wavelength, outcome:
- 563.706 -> 4.829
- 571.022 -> 4.252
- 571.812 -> 4.634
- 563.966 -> 4.834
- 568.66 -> 5.002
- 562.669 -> 4.441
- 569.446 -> 5.2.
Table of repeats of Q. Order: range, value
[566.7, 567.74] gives 4.68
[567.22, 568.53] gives 4.87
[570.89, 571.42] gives 4.31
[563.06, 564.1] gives 4.77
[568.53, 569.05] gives 4.96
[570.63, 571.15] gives 4.31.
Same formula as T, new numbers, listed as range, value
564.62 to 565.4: 4.91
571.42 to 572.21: 4.61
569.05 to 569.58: 5.04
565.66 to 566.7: 4.61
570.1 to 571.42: 4.41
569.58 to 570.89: 4.56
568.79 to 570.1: 4.87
